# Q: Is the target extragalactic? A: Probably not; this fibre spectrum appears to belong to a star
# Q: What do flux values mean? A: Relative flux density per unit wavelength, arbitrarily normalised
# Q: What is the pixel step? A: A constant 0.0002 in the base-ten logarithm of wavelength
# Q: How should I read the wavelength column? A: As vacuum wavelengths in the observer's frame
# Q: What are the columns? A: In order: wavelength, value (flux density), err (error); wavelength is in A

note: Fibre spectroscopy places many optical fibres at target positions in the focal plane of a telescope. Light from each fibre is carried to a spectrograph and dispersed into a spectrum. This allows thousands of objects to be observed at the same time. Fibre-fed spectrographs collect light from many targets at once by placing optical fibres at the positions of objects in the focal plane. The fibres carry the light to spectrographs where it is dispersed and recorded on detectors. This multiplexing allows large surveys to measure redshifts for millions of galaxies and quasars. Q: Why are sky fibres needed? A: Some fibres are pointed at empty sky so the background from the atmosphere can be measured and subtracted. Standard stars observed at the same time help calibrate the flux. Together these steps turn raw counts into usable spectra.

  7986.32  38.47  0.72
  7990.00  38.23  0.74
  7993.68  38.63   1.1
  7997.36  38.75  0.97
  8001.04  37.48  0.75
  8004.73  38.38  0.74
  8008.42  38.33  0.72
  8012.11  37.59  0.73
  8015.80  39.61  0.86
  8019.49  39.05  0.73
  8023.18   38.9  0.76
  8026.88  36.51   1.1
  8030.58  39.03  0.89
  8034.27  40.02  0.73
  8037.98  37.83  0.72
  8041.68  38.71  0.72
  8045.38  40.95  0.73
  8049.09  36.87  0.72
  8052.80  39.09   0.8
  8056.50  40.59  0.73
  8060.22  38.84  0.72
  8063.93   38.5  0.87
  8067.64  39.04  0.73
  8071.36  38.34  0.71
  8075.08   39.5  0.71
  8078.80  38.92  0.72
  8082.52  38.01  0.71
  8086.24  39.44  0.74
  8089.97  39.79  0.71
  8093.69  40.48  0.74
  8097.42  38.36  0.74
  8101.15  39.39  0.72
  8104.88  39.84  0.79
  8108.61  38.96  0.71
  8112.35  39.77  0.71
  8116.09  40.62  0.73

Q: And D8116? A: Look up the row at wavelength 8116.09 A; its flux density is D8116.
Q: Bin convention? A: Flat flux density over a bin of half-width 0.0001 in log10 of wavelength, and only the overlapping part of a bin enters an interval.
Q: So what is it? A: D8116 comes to 40.62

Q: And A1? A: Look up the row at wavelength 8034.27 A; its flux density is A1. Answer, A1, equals 40.02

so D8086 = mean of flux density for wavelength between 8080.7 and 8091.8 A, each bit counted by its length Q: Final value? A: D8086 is 39.1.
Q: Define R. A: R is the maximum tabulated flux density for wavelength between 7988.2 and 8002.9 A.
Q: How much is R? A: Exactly 38.75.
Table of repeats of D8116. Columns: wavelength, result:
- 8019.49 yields 39.05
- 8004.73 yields 38.38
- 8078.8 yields 38.92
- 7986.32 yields 38.47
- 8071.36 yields 38.34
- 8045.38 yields 40.95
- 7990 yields 38.23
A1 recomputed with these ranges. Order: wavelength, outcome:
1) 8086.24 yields 39.44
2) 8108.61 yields 38.96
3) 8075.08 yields 39.5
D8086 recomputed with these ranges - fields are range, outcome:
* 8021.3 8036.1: 38.6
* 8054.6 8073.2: 39.1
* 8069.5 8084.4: 38.7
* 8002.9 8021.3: 38.6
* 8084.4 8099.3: 39.5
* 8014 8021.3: 39.3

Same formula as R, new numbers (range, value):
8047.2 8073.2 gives 40.59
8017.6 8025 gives 39.05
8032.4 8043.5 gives 40.02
